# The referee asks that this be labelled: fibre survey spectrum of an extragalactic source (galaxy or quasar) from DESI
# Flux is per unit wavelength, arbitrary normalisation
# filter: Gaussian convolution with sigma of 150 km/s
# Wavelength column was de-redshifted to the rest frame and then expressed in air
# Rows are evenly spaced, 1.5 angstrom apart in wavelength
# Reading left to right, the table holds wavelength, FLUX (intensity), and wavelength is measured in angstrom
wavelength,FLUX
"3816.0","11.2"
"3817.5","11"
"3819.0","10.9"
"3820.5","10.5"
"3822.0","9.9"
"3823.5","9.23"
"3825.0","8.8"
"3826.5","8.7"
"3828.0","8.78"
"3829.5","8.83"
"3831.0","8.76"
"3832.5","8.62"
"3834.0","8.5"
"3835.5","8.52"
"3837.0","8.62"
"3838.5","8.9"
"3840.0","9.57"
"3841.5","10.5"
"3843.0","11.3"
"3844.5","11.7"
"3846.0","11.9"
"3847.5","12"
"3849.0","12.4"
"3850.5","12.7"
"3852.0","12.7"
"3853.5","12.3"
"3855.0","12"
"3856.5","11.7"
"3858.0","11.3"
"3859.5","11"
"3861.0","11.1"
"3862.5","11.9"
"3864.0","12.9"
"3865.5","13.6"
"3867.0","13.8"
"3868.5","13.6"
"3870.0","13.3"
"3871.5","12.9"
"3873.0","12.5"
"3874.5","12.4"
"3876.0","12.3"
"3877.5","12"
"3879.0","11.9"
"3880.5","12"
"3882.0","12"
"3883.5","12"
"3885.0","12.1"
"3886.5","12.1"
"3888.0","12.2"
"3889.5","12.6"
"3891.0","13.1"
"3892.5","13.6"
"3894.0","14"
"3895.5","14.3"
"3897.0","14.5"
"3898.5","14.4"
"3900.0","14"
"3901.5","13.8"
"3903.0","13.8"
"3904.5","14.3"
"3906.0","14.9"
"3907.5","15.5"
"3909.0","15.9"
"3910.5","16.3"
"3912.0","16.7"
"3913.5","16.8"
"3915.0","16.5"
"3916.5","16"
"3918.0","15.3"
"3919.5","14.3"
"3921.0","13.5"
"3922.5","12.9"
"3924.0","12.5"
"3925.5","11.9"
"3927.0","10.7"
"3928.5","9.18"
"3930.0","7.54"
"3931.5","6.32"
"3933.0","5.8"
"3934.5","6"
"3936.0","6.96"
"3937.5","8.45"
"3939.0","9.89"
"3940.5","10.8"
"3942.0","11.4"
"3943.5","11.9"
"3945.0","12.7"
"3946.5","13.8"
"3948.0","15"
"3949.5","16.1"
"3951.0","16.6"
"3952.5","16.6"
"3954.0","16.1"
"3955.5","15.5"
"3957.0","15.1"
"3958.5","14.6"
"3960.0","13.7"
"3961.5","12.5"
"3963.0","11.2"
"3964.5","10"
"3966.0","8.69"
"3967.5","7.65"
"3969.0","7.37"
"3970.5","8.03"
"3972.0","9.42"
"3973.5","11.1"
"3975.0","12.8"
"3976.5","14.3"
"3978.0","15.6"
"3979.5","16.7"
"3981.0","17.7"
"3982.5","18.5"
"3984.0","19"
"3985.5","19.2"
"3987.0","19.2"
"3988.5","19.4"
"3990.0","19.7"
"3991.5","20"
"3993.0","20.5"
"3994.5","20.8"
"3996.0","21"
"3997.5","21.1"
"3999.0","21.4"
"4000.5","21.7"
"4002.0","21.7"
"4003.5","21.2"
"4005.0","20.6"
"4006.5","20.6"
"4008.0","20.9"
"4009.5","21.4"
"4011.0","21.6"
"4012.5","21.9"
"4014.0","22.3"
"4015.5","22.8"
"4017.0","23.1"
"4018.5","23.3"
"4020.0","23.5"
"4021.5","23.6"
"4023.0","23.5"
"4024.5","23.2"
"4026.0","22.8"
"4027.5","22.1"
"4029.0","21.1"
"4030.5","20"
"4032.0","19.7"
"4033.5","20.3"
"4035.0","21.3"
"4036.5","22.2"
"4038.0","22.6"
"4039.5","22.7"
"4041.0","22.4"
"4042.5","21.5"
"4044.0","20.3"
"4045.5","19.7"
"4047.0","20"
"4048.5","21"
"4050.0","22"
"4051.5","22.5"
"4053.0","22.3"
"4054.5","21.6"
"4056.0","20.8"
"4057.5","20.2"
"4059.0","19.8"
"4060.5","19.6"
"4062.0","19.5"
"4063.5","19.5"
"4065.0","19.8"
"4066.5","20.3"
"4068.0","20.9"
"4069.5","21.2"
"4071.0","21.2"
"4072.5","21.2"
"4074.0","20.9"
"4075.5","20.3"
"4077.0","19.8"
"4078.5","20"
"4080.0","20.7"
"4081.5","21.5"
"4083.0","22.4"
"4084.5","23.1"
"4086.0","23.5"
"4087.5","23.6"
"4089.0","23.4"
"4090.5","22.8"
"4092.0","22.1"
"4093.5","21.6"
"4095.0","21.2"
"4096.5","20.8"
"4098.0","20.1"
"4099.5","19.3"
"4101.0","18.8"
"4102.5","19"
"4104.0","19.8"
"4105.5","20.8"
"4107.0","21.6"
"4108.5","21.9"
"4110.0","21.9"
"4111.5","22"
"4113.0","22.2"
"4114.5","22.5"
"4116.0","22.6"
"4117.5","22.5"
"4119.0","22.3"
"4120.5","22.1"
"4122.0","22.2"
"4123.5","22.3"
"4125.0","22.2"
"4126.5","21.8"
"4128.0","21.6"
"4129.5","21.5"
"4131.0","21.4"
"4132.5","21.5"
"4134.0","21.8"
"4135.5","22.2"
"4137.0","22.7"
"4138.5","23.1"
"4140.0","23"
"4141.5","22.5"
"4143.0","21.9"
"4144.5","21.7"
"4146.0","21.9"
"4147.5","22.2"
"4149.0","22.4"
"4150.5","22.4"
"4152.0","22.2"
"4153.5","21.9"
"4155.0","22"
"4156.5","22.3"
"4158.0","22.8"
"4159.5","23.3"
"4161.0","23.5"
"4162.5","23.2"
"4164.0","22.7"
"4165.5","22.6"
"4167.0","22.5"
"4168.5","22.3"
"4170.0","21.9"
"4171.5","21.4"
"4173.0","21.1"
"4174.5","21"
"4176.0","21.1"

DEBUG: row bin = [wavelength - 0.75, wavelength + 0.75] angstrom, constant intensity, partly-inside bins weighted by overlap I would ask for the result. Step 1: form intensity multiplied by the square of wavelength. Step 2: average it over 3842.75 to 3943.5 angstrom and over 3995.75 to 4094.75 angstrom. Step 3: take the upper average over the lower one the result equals 1.86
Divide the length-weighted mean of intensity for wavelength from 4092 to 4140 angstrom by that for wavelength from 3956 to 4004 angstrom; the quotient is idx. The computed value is 1.4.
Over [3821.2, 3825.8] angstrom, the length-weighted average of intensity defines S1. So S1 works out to 9.32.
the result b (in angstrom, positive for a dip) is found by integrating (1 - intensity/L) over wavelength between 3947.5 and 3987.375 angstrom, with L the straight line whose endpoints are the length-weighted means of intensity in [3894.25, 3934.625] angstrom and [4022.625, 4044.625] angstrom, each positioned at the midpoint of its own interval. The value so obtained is 7.1 angstrom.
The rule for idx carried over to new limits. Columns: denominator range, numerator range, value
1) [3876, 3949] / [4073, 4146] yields 1.72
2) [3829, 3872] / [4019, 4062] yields 1.91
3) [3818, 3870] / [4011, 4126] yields 1.98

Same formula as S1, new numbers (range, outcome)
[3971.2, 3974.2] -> 10.2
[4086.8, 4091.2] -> 23.3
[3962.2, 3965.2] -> 10.6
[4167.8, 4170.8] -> 22.1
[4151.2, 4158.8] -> 22.2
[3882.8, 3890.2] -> 12.2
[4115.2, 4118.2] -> 22.6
